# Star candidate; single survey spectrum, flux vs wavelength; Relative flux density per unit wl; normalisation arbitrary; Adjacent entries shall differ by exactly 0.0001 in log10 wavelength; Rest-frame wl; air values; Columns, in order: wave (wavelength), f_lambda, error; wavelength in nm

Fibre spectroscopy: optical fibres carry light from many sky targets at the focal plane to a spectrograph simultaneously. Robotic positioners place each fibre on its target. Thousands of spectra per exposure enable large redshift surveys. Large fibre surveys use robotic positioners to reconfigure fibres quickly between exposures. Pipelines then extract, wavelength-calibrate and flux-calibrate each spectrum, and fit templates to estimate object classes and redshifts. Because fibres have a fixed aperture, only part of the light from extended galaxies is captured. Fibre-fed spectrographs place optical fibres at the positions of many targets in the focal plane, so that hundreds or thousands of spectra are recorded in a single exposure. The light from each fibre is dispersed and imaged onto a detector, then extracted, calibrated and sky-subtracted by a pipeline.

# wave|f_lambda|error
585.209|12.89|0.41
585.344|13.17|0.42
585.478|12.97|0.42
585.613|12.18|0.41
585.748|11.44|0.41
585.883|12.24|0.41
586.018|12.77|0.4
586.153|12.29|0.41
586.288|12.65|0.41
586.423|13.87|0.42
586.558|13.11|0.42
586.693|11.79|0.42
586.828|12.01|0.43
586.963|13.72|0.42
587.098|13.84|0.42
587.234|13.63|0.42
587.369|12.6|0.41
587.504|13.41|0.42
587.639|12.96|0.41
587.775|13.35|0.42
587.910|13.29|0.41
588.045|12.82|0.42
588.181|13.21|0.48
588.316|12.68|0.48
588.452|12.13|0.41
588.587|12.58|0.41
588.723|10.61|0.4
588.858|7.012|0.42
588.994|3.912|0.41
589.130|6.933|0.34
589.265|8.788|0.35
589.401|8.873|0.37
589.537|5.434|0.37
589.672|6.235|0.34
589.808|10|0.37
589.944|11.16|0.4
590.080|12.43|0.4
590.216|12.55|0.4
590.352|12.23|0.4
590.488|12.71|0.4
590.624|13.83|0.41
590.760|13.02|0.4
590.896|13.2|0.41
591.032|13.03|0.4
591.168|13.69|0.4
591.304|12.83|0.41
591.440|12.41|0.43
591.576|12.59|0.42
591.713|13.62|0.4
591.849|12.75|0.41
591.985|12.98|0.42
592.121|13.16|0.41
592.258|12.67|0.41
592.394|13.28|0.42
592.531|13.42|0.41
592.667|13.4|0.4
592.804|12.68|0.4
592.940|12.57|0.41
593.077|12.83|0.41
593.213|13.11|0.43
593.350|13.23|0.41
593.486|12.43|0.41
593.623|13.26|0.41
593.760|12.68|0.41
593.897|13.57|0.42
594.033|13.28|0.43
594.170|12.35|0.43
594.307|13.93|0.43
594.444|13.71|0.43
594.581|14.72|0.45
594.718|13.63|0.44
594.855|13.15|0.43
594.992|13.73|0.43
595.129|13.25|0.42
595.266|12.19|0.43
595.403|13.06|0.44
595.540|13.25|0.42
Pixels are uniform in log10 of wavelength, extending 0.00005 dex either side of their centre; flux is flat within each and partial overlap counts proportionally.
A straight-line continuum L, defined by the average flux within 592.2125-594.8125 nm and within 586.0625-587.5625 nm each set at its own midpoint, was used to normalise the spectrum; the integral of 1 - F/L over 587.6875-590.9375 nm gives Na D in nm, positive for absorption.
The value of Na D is 0.57 nm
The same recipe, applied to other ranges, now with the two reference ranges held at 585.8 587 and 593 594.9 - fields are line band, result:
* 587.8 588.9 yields 0.07 nm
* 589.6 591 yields 0.13 nm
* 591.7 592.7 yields 0.00 nm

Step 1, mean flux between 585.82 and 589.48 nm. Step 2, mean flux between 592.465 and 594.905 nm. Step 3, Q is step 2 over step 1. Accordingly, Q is 1.1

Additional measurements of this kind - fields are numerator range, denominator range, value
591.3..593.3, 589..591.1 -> 1.23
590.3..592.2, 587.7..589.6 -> 1.28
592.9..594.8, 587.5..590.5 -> 1.25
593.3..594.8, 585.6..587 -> 1.06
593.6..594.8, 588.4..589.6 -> 1.59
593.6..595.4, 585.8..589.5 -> 1.14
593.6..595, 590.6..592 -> 1.03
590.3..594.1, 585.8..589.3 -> 1.10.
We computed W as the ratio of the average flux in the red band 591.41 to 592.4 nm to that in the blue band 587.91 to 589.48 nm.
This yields 1.28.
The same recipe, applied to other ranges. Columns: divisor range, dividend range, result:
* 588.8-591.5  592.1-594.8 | 1.25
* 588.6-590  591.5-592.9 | 1.62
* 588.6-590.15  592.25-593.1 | 1.54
